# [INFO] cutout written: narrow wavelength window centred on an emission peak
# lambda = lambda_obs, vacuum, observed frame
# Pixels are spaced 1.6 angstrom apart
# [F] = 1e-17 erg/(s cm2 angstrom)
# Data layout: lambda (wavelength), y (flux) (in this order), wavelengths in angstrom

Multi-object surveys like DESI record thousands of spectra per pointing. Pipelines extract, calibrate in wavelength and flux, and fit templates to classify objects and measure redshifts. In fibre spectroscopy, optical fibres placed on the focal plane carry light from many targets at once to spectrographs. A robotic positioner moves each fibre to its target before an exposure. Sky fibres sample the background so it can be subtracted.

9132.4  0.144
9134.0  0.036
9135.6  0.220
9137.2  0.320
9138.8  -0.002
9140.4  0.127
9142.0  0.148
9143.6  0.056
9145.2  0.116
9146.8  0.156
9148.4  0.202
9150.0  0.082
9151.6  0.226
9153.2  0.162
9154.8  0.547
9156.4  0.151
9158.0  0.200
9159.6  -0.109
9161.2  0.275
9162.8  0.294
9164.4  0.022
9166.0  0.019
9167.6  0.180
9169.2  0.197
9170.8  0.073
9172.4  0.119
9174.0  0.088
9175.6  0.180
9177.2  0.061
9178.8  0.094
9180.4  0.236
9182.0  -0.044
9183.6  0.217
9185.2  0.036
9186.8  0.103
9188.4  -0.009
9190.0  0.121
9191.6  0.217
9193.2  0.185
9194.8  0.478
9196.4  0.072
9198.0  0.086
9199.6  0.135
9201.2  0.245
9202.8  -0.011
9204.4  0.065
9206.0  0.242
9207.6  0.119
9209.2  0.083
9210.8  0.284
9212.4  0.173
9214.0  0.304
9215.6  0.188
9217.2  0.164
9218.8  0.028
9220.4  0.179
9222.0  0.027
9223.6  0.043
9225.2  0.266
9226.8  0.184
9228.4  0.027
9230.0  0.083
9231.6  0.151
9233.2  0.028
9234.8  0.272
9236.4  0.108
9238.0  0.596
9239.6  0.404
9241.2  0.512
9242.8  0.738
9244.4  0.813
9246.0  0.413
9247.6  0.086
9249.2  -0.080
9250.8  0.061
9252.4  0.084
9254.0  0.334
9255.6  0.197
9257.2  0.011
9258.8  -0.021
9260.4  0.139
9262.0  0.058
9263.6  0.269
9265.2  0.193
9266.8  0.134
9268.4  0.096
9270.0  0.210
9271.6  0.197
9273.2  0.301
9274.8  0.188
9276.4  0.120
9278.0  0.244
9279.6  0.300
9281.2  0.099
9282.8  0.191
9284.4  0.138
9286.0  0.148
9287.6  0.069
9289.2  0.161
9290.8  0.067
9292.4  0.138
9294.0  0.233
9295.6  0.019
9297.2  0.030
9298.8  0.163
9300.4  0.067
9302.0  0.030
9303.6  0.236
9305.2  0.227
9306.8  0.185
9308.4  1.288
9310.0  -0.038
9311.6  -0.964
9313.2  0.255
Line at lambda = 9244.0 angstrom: H-beta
